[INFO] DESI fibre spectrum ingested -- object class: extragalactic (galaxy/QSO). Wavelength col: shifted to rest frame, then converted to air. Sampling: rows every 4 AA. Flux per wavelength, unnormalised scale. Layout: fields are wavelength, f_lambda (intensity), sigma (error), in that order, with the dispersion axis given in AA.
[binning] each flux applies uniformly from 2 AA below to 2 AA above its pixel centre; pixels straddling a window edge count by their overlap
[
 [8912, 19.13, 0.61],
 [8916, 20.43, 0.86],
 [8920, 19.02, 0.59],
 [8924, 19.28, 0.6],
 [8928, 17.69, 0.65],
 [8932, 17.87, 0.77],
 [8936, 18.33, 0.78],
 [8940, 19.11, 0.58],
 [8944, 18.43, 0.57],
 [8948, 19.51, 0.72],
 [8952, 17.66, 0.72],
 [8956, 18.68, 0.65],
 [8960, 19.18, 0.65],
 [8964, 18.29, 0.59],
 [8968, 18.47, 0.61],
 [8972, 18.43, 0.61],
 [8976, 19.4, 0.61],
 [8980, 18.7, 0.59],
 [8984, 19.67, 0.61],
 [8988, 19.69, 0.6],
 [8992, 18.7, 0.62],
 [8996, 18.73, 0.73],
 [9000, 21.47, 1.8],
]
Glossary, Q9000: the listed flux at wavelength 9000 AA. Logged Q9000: 21.47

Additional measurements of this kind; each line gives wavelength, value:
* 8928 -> 17.69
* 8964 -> 18.29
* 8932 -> 17.87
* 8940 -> 19.11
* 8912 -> 19.13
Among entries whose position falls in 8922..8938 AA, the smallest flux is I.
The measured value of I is 17.69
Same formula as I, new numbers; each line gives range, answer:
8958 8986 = 18.29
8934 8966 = 17.66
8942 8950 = 18.43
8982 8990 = 19.67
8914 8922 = 19.02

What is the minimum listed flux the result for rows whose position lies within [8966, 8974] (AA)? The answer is 18.43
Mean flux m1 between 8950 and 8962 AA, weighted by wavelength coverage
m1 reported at 18.5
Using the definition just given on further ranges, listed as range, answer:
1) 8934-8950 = 18.8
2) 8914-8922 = 19.7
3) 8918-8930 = 18.7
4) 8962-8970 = 18.4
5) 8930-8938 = 18.1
